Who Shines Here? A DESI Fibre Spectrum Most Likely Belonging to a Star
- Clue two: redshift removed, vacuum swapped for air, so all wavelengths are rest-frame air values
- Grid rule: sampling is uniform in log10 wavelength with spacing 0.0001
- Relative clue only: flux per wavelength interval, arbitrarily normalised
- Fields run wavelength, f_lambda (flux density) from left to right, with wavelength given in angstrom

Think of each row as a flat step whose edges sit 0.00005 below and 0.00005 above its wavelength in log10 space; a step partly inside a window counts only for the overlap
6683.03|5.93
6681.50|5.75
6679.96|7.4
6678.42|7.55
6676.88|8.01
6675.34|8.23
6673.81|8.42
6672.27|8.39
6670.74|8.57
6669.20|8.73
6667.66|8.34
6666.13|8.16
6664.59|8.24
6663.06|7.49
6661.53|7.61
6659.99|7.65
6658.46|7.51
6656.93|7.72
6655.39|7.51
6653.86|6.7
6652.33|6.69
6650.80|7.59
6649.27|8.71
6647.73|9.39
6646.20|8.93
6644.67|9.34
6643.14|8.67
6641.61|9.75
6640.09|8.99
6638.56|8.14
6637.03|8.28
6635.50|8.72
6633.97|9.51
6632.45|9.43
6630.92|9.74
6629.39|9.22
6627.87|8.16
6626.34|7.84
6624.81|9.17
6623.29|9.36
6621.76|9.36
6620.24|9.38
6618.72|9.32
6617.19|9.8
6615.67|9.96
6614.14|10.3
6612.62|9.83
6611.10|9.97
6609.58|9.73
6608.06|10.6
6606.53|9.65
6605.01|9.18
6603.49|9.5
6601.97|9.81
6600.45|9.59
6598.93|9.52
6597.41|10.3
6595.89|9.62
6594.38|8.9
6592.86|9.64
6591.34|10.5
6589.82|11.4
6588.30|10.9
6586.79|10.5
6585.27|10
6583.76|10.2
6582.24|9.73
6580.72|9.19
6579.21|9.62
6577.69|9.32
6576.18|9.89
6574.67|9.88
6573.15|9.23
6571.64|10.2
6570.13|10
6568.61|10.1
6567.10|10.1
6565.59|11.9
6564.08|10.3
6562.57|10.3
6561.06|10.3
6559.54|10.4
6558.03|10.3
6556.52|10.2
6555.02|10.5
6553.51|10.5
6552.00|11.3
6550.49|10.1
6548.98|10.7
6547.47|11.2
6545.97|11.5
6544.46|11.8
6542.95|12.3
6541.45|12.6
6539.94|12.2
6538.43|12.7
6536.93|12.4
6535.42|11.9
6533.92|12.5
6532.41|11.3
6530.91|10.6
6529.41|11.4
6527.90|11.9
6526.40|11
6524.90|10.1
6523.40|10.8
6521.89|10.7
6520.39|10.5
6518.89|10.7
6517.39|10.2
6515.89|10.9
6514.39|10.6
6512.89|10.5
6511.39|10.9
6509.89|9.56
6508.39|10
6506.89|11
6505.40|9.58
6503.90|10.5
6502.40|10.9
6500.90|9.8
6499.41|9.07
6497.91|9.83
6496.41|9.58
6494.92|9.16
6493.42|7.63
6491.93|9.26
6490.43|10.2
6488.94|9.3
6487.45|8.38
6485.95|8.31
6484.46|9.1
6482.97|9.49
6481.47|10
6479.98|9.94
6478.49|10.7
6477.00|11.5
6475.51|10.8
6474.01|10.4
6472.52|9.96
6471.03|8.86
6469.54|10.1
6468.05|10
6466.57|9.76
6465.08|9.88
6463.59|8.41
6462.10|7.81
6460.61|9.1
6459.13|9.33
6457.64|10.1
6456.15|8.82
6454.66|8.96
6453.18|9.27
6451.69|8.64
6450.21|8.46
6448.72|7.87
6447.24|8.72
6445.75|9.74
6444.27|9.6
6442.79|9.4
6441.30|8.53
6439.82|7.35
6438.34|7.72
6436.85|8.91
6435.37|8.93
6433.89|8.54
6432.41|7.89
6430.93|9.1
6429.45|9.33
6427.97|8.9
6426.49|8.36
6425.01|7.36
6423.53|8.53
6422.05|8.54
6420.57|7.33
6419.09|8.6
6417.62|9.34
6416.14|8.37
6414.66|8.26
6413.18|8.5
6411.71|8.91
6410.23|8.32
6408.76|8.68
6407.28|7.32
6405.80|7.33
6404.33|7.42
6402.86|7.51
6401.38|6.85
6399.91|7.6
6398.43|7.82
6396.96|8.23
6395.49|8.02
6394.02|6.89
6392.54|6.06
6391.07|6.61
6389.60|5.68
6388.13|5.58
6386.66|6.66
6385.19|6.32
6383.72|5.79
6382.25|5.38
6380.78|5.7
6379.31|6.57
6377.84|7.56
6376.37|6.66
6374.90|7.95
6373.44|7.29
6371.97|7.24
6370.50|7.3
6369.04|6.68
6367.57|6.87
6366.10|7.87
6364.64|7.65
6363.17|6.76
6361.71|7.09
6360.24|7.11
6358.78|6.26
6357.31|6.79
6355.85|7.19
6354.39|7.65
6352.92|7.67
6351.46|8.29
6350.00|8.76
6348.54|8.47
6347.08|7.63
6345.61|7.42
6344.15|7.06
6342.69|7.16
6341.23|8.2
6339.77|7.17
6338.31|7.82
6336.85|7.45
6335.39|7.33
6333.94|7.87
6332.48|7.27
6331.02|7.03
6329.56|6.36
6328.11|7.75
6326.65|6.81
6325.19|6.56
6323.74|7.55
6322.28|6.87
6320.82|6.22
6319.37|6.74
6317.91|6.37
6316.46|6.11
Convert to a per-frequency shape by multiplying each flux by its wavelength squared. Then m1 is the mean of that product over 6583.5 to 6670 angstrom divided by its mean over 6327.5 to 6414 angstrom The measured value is 1.35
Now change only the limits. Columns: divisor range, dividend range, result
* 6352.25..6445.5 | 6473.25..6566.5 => 1.44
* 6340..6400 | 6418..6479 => 1.30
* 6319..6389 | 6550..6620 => 1.52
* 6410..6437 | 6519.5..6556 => 1.38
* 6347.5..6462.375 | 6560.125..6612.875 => 1.35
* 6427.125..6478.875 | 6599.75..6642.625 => 1.07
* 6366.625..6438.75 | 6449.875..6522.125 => 1.32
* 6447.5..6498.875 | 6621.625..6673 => 0.95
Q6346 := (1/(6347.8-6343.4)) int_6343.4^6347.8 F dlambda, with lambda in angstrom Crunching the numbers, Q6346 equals 7.36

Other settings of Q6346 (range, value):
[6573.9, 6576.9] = 9.88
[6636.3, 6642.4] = 8.8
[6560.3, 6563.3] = 10.3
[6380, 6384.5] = 5.64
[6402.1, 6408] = 7.39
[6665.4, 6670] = 8.41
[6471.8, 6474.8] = 10.2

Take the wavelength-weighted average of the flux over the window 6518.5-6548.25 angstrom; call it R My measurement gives 11.5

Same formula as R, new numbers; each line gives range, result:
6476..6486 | 10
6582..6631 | 9.72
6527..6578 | 10.9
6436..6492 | 9.28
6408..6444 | 8.5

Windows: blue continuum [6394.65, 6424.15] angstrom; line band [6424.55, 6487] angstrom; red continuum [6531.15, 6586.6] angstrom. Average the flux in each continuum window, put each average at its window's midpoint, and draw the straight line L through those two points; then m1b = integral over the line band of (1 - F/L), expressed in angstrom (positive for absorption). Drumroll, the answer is -1.7 angstrom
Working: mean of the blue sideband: 8.07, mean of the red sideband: 10.7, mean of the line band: 9.15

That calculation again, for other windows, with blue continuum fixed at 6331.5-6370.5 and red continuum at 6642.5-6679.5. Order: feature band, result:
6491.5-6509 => -4.4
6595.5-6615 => -4.5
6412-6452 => -5.0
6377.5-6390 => 2.3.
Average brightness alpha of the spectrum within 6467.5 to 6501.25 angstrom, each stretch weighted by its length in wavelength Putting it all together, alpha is 9.62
